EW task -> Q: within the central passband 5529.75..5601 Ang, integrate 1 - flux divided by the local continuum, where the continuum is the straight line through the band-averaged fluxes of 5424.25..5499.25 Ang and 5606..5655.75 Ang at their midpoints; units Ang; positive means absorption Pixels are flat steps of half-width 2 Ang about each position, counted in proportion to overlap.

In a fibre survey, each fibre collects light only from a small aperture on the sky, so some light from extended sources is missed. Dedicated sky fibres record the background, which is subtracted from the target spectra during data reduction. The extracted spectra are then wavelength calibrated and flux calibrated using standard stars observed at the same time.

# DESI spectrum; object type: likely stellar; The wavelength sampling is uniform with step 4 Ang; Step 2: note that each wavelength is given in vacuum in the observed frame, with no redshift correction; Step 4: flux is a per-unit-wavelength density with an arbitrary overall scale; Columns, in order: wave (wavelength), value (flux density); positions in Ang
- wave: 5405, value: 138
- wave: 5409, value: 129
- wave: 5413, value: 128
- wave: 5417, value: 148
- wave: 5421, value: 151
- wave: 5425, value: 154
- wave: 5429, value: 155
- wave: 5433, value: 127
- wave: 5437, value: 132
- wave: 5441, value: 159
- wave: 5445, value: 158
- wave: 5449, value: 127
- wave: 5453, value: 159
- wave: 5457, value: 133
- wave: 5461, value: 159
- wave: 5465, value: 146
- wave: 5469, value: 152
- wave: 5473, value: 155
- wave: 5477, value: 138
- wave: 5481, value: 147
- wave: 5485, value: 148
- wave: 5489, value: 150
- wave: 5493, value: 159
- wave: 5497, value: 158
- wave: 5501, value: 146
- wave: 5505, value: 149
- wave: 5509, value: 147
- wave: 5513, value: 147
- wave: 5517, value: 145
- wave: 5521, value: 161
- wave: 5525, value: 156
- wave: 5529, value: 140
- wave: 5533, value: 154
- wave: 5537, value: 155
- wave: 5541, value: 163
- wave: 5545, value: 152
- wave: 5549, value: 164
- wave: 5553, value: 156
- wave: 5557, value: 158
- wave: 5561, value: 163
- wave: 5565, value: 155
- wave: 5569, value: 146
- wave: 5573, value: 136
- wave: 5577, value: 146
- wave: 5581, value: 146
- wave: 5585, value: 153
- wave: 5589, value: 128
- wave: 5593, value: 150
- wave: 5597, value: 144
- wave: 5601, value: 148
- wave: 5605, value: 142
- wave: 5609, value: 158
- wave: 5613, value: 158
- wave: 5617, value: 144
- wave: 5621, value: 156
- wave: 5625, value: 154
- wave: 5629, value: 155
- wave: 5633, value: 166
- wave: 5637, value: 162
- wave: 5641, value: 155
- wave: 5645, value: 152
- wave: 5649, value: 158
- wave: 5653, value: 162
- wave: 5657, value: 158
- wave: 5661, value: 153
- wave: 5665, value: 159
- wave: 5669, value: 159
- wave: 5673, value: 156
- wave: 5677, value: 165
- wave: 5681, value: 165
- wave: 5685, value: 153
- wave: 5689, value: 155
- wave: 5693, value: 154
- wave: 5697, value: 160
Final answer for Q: 1.07 Ang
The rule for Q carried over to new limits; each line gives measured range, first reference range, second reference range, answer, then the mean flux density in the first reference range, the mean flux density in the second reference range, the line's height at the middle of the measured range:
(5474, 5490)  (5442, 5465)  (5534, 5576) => 0.4 Ang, 148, 155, 150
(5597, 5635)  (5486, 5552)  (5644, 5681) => 0.9 Ang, 153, 159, 157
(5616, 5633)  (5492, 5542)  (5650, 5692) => 0.2 Ang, 152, 158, 156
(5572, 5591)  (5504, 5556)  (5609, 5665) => 1.6 Ang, 153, 157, 155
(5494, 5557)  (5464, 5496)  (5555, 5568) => 0.4 Ang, 150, 158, 154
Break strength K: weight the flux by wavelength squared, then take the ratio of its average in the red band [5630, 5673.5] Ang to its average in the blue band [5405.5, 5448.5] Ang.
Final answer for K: 1.20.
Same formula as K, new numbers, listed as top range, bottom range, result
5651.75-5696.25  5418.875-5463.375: 1.17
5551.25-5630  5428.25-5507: 1.06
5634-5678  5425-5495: 1.15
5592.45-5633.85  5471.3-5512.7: 1.06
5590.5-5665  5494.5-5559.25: 1.04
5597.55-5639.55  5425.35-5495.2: 1.11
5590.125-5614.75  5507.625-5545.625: 1.01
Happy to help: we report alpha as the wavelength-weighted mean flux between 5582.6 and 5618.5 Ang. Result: 147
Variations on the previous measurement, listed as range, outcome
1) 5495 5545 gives 152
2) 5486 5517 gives 150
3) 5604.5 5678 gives 157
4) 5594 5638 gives 153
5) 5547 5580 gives 153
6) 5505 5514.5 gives 147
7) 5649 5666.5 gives 158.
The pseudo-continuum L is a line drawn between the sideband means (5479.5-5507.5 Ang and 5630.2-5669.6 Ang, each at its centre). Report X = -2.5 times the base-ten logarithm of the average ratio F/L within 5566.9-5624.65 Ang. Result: 0.06 mag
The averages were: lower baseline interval 151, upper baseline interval 158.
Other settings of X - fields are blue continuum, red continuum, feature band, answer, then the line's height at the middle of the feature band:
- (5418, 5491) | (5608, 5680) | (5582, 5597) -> 0.08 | 154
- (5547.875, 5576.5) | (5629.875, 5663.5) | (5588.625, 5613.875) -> 0.06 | 156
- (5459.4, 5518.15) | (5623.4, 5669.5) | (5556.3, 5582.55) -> 0.03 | 154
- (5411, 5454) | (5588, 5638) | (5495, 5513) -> -0.02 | 148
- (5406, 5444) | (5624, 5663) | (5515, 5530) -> -0.01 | 149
